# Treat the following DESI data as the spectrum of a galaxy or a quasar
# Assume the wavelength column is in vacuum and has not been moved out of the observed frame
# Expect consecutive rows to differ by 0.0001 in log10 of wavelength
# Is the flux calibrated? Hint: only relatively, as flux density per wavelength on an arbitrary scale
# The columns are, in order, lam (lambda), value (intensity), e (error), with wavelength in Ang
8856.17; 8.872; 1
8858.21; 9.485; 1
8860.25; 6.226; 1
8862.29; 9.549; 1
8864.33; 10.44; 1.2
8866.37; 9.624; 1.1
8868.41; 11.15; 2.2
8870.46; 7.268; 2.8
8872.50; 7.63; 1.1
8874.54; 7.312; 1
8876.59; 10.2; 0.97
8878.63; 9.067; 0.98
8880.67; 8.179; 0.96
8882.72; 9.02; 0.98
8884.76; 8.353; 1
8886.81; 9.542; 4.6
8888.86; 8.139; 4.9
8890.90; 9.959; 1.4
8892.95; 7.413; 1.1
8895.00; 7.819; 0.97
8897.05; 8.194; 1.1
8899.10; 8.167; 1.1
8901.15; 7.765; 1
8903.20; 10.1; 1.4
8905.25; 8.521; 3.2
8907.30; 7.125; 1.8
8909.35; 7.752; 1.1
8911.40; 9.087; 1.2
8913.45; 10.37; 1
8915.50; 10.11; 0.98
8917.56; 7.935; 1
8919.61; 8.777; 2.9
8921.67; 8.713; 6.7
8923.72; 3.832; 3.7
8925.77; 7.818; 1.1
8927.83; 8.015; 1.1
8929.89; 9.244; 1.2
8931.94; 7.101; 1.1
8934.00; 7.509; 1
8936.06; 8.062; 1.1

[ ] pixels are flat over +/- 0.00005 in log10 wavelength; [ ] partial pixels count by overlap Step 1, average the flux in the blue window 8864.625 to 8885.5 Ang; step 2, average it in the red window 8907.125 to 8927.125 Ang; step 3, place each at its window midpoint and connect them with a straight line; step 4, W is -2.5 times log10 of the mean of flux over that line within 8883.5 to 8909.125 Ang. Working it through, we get 0.01 mag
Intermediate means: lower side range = 8.85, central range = 8.41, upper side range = 8.19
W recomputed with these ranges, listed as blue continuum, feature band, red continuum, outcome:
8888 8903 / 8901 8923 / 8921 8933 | -0.116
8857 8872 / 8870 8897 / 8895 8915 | 0.044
